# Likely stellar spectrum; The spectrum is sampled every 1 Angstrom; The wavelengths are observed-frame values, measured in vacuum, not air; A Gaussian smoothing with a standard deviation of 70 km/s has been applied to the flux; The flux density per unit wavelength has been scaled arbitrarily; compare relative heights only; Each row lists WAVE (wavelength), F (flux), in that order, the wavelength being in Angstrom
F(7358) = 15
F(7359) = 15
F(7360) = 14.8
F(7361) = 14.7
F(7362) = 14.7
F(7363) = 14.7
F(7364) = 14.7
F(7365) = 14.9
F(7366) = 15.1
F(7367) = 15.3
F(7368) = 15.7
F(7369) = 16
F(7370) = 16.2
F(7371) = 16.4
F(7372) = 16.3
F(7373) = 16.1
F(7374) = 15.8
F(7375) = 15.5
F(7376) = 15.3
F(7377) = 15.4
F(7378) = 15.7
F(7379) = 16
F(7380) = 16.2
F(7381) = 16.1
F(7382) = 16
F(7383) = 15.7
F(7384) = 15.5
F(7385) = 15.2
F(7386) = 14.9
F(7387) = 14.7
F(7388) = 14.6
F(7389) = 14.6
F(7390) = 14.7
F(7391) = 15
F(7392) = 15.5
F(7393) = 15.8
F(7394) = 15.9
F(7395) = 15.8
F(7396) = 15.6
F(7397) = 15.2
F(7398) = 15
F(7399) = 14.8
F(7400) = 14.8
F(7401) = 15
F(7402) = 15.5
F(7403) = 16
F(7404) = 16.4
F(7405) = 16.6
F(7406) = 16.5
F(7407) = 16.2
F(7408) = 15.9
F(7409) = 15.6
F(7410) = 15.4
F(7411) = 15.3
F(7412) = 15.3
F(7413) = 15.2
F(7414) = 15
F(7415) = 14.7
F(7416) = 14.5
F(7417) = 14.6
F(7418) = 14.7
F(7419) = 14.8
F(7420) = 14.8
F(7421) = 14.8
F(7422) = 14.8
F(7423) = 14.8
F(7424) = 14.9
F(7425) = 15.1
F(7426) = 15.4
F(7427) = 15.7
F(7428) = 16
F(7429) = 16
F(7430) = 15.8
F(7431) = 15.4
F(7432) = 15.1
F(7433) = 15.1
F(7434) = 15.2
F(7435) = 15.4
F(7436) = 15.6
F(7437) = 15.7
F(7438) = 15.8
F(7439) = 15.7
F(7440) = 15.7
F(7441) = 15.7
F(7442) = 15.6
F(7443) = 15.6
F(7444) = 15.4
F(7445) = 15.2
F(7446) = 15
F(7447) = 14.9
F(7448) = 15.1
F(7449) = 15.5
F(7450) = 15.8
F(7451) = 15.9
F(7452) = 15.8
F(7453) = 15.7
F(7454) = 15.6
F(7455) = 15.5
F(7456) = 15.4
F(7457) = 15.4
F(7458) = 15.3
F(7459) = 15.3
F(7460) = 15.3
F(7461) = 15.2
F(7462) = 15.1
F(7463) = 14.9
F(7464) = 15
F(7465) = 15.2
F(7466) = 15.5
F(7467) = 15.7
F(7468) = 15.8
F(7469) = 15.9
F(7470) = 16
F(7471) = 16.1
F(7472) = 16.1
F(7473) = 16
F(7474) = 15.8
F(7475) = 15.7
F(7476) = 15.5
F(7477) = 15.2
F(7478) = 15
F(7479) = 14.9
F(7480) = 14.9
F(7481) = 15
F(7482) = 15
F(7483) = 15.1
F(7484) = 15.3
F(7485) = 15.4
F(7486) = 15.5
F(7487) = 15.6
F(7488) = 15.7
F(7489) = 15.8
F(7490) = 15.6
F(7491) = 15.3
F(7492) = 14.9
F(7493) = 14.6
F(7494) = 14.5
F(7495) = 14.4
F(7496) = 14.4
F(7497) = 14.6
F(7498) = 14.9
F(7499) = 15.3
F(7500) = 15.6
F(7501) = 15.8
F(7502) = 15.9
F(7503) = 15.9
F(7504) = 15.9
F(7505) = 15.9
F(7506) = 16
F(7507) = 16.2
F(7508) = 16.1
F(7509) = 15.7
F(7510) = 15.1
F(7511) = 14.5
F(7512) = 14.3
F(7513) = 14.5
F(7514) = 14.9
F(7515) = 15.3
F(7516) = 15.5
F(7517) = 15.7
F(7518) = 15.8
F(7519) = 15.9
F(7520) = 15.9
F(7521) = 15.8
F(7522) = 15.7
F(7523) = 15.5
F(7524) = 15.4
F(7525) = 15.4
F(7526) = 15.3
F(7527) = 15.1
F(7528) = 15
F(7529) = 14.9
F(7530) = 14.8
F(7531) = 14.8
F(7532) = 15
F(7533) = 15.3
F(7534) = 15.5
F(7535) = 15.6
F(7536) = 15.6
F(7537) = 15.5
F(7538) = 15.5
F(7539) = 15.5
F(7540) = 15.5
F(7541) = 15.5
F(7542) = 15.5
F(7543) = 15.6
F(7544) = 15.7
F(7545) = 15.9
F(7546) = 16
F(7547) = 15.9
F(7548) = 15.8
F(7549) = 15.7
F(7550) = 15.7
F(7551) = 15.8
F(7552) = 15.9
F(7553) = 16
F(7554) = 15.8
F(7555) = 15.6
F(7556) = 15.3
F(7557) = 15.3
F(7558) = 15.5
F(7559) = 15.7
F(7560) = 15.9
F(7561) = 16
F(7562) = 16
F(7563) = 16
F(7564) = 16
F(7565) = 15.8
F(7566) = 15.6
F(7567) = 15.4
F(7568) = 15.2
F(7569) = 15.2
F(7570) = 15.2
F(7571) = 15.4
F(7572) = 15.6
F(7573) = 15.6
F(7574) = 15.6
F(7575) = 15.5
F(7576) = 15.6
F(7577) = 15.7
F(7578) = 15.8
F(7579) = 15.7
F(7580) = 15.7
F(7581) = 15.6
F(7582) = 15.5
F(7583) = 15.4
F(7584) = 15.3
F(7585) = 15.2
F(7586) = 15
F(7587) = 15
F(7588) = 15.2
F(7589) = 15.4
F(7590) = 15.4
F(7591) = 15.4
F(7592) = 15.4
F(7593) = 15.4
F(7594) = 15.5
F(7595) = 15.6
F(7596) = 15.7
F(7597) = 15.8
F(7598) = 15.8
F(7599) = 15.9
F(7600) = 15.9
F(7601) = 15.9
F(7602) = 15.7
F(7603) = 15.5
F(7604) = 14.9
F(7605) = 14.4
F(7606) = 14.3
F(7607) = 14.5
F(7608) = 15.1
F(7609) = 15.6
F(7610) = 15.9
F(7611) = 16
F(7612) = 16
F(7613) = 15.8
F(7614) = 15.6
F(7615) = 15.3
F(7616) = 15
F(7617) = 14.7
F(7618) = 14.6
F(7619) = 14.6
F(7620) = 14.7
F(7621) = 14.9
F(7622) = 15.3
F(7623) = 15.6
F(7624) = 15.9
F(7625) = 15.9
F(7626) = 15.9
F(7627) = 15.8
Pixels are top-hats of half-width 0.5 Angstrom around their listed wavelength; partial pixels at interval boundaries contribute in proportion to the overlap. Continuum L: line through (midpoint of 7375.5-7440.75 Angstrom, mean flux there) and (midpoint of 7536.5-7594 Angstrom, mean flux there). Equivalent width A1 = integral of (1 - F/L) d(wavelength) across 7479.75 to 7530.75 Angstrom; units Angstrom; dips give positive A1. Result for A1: 0.6 Angstrom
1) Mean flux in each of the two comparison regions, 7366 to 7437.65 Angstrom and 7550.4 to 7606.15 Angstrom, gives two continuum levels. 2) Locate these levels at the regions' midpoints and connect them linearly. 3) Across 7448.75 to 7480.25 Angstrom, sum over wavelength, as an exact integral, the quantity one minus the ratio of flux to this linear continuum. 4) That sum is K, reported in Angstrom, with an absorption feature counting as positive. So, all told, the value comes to -0.07 Angstrom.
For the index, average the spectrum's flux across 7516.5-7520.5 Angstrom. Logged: 15.8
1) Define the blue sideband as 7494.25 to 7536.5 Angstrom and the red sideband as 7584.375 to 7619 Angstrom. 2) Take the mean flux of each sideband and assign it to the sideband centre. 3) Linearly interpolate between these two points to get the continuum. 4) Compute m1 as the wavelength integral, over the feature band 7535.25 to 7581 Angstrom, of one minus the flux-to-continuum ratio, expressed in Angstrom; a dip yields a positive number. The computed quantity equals -0.90 Angstrom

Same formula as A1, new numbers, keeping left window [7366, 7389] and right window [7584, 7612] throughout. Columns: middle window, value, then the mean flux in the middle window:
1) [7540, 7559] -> -0.30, 15.7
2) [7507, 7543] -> 0.27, 15.4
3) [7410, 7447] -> 0.75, 15.3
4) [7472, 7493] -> 0.21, 15.4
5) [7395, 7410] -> -0.04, 15.6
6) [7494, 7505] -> 0.17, 15.3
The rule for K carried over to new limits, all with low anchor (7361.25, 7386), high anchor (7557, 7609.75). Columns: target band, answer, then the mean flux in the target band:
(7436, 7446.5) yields 0.0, 15.5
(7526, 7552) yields 0.0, 15.5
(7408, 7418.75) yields 0.3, 15.1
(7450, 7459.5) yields 0.0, 15.6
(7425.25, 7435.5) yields 0.0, 15.5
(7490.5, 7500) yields 0.4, 14.8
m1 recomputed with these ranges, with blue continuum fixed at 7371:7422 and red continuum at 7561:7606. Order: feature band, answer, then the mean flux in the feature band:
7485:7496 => 0.21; 15.2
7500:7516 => -0.01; 15.5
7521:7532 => 0.19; 15.2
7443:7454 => -0.01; 15.4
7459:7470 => 0.04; 15.4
